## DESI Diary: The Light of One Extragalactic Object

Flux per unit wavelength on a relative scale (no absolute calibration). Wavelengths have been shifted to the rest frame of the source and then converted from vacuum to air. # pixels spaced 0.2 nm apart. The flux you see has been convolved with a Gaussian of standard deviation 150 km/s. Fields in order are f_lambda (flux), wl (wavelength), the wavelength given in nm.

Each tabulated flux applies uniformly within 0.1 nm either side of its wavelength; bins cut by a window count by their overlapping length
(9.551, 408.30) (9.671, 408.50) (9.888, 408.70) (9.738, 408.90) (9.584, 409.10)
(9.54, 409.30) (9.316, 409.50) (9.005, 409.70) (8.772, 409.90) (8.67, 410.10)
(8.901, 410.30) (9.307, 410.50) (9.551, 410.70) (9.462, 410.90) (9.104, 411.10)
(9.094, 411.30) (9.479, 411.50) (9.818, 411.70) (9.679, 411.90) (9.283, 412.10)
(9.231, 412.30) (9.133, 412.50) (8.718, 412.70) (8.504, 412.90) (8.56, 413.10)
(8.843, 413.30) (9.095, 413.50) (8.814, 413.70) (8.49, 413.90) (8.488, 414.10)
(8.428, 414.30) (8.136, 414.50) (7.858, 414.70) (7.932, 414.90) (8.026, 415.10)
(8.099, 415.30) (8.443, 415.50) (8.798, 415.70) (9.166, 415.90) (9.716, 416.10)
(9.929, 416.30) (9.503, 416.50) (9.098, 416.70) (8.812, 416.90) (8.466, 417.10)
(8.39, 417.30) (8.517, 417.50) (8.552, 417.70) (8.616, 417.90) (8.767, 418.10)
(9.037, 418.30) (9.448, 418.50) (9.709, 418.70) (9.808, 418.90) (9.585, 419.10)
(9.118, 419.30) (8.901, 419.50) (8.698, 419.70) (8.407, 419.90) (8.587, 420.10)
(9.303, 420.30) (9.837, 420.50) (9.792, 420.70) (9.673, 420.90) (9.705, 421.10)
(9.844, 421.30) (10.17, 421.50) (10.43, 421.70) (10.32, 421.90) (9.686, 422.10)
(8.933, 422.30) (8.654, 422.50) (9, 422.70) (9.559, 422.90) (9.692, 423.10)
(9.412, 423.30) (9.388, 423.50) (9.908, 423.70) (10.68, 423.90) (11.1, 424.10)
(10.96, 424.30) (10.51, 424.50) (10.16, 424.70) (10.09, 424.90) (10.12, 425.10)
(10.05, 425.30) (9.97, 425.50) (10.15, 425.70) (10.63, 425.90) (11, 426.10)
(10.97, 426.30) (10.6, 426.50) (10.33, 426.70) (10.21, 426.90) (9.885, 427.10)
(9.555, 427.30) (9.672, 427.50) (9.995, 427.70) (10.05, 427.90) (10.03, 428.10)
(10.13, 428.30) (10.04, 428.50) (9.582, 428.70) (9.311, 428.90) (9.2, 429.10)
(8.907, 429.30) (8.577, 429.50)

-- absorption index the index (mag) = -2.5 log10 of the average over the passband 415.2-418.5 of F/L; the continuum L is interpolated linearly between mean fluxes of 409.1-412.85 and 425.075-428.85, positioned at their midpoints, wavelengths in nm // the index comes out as 0.08 mag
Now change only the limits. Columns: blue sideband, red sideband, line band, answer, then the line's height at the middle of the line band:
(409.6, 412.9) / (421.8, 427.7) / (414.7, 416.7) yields 0.08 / 9.46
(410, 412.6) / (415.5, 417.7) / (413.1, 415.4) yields 0.09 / 9.12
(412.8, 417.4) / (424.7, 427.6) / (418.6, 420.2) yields 0.02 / 9.28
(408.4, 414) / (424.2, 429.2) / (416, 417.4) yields 0.05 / 9.52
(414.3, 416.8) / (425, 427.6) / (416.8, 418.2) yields 0.05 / 8.99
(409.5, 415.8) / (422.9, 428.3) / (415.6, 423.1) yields 0.03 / 9.53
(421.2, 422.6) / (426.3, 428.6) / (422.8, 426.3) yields -0.04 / 9.89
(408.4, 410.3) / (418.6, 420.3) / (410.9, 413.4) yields 0.02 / 9.27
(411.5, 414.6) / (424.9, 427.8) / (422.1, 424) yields 0.05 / 9.89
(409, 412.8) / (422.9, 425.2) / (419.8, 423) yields 0.05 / 9.97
